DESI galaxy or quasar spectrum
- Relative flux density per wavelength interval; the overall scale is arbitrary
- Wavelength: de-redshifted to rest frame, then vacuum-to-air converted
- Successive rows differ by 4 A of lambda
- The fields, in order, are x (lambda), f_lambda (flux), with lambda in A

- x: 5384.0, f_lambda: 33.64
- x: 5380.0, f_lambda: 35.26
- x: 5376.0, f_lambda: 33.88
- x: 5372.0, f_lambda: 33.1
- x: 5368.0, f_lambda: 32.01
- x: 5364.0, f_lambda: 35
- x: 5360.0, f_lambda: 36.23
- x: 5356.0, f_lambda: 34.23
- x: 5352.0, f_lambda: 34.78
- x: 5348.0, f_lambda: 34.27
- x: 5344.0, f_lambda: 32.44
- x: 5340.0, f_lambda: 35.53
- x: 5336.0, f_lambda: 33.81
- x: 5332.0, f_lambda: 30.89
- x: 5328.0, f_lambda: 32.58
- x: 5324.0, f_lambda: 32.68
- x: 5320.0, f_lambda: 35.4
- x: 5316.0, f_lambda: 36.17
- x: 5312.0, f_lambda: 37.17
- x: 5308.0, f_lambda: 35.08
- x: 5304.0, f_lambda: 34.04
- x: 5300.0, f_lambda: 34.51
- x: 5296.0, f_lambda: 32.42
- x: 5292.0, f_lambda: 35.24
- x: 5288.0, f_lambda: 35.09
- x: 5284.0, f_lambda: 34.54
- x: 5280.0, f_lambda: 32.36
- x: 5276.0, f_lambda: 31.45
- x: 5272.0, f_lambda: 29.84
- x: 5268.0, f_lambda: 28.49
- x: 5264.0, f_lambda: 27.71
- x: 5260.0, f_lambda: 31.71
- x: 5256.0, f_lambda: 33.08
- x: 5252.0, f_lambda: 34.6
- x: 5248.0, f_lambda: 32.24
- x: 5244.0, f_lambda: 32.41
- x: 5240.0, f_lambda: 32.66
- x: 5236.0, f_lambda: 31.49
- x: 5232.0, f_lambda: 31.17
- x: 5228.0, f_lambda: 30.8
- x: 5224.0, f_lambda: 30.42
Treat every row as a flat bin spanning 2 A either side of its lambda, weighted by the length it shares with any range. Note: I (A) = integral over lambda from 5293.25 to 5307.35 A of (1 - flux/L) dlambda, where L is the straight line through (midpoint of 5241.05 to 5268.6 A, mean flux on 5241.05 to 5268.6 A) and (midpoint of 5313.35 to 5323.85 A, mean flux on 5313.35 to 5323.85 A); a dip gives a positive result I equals 0.2 A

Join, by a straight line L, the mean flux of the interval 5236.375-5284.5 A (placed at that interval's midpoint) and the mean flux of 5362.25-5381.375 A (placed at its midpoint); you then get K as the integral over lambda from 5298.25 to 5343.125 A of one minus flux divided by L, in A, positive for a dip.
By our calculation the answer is -2.0 A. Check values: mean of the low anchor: 31.7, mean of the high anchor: 33.8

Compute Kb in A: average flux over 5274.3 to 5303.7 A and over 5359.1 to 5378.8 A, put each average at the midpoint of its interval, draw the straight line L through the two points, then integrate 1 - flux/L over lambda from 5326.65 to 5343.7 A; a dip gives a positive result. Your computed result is 0.4 A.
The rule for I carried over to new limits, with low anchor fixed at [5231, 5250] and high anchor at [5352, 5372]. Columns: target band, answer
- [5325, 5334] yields 0.49 A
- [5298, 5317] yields -1.18 A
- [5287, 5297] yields -0.41 A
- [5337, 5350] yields -0.05 A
